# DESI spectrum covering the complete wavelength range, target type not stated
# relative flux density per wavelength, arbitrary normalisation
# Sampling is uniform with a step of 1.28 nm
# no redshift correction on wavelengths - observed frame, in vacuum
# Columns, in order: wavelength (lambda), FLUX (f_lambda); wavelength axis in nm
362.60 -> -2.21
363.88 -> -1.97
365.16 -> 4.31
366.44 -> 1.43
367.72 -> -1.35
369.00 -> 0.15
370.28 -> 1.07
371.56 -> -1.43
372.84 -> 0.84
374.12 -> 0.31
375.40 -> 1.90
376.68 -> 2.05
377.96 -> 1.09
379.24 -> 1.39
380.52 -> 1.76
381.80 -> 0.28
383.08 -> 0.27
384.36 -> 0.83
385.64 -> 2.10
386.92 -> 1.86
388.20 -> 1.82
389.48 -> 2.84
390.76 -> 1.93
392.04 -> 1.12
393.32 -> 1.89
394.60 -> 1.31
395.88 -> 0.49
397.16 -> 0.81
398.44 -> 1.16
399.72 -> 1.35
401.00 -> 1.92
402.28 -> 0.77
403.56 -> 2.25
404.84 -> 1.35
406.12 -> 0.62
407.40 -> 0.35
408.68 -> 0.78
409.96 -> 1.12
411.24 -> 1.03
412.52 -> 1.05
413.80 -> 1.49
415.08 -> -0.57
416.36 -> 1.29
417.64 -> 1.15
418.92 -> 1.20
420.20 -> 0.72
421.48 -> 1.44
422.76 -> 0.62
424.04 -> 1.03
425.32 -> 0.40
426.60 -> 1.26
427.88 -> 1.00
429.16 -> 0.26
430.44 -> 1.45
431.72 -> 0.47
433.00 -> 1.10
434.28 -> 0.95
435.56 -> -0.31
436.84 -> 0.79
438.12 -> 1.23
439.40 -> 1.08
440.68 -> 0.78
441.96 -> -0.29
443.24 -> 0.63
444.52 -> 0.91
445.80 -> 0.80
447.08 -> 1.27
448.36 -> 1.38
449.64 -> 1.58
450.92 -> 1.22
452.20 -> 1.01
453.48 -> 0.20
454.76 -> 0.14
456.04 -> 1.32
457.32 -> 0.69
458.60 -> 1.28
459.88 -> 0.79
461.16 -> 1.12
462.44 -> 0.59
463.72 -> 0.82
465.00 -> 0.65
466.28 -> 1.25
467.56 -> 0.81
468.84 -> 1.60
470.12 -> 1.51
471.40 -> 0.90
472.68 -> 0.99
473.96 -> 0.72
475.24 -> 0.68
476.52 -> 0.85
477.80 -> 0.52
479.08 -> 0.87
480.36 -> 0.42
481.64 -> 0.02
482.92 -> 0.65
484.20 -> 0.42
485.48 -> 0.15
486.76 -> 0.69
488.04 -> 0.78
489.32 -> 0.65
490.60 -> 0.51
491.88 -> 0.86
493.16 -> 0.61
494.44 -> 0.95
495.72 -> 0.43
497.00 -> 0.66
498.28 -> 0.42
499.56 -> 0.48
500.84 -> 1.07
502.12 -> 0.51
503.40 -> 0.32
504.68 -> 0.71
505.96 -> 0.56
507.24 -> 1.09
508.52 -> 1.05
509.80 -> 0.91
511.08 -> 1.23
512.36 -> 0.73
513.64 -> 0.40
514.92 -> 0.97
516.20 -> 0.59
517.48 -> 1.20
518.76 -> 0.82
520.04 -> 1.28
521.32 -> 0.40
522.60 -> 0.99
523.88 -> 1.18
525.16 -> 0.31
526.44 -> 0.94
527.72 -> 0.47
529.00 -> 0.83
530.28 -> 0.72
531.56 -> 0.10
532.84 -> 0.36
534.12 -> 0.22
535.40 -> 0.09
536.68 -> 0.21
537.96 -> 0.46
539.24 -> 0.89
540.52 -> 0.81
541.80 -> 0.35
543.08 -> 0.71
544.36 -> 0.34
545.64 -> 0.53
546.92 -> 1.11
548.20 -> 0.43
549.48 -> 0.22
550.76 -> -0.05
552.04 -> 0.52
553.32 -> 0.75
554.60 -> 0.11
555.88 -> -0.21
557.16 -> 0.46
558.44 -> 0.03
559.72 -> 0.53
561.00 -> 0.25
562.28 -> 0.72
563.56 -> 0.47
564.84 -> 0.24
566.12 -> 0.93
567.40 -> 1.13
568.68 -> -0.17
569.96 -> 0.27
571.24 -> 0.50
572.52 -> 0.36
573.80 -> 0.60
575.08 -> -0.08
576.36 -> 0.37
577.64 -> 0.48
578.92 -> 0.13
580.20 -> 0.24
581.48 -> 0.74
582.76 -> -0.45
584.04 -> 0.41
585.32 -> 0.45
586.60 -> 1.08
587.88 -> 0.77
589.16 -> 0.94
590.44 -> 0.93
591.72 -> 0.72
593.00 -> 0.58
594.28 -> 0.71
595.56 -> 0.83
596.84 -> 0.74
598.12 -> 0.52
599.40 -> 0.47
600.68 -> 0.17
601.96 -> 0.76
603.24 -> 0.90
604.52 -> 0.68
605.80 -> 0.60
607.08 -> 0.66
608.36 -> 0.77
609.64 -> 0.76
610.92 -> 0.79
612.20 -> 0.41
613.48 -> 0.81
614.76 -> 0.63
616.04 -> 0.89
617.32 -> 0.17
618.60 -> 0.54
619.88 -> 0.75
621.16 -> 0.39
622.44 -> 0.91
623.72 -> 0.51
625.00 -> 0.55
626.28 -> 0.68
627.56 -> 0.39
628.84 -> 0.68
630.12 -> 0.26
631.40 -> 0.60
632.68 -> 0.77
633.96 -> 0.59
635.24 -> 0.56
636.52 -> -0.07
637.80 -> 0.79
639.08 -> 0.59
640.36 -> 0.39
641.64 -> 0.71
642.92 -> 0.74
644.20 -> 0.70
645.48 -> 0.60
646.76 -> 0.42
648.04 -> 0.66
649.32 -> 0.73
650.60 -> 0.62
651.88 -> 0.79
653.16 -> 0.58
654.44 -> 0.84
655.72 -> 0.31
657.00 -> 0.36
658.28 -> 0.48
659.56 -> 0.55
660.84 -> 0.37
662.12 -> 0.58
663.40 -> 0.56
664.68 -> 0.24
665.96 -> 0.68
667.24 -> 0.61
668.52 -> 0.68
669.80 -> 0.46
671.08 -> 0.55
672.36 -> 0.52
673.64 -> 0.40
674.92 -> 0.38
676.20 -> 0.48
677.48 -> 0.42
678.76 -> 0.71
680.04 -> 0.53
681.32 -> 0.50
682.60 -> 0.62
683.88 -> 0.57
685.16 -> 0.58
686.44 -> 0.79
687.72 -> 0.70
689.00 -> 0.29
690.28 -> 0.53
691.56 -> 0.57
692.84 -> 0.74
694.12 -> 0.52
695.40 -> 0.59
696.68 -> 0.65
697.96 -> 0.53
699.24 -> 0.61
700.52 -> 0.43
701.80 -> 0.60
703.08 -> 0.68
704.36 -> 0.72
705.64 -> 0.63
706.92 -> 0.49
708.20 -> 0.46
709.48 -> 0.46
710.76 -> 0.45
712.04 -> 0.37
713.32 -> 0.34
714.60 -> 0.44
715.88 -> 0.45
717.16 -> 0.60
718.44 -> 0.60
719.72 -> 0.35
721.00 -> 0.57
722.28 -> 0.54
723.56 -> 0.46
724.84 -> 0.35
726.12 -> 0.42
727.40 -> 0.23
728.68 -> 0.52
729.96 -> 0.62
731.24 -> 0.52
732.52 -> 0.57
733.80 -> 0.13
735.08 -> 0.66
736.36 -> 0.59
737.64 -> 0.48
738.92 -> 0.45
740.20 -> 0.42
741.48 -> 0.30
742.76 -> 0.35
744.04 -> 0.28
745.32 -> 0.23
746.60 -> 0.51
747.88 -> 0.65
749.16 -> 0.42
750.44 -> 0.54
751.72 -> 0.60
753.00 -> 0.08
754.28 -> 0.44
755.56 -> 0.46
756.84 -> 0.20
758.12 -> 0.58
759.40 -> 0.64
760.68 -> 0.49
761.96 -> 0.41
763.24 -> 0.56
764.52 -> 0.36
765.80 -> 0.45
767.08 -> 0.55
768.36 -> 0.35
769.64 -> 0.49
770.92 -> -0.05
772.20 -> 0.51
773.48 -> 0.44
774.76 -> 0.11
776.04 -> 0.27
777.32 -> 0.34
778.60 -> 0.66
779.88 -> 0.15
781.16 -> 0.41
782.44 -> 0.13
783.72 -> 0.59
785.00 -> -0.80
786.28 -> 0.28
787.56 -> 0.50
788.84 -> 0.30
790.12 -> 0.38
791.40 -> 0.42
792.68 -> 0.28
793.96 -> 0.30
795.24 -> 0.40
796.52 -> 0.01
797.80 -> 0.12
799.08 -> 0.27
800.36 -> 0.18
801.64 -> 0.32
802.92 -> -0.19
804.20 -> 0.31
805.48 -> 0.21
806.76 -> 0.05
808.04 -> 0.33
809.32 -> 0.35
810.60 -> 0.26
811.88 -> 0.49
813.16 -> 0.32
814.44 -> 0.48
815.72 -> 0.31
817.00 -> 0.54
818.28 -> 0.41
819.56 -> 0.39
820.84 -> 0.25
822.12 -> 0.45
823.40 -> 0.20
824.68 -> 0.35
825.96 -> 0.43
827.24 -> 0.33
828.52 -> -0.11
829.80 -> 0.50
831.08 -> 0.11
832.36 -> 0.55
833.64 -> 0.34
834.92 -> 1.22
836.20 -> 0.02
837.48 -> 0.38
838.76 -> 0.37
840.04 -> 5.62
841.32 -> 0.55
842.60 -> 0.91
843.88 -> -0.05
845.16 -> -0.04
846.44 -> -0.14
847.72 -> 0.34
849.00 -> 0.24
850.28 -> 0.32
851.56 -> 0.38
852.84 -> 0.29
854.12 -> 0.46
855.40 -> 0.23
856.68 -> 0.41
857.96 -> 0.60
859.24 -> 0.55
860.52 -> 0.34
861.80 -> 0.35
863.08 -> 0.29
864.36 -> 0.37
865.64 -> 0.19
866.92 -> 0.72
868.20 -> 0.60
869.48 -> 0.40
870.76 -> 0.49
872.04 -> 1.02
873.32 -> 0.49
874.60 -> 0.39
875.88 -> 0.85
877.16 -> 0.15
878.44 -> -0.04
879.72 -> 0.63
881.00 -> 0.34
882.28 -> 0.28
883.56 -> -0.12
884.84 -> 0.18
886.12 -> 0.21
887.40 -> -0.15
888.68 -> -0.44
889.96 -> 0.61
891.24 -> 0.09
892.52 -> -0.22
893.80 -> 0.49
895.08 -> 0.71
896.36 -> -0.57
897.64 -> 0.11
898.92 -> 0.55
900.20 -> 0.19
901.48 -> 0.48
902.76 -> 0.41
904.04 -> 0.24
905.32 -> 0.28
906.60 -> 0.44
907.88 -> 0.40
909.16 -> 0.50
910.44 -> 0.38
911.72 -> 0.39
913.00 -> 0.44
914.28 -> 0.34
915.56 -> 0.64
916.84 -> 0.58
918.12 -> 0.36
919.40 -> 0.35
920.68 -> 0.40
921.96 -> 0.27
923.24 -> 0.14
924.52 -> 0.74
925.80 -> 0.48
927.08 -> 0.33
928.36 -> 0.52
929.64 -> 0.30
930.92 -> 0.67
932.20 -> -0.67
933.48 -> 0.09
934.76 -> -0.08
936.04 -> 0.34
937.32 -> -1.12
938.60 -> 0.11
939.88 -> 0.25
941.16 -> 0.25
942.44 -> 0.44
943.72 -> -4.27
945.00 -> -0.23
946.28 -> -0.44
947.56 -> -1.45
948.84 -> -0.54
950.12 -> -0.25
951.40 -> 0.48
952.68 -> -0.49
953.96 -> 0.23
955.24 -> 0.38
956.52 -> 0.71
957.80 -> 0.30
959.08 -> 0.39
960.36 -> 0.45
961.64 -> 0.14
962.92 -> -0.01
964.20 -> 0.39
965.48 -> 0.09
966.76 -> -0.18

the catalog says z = 1.25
